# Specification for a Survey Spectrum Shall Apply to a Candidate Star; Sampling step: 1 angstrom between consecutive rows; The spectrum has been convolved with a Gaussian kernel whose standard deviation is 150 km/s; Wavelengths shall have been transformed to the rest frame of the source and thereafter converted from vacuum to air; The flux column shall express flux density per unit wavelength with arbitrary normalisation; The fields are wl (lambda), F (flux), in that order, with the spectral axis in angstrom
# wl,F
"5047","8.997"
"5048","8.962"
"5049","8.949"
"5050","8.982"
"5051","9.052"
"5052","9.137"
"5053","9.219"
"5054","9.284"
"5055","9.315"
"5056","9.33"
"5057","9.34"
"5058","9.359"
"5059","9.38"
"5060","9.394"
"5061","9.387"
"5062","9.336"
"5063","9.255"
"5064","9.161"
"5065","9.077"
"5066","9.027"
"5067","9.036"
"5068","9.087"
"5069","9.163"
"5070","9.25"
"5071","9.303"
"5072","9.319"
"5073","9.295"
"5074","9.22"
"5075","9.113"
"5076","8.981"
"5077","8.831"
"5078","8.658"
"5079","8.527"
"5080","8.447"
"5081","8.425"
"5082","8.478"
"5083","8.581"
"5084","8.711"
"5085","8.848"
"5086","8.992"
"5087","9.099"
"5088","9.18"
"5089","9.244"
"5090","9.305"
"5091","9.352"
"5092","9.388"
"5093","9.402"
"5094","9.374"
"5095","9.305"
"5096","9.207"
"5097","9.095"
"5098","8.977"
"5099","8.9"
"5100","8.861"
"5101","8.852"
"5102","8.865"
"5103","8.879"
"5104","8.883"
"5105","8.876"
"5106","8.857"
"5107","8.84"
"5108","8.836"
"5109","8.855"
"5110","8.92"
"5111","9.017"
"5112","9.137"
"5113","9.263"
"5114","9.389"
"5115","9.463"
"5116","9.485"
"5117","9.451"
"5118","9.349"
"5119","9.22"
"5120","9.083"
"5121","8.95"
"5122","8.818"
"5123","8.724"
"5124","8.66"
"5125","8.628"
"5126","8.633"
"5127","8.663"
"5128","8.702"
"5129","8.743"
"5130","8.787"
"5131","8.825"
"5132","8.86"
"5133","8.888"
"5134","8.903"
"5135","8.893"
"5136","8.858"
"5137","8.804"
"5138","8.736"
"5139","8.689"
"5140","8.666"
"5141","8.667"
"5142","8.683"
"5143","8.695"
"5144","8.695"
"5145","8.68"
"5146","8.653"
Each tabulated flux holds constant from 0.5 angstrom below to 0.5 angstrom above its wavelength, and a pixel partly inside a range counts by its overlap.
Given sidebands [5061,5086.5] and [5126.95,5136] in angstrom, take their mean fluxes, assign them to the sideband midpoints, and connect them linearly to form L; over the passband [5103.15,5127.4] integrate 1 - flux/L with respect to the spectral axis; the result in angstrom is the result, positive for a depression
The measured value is -0.4 angstrom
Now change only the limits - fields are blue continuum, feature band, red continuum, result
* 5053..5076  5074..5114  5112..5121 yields 1.34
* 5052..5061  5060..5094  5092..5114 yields 0.50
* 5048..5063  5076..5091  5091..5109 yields 0.45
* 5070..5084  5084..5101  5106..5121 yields -0.28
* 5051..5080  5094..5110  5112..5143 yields 0.11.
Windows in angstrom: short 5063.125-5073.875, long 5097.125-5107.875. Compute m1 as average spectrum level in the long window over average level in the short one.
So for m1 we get 1.0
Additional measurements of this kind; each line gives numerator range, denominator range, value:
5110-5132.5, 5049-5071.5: 0.98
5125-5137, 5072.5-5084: 1.00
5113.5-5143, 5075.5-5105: 0.99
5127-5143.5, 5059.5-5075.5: 0.95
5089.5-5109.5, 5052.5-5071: 0.98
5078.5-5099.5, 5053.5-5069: 0.97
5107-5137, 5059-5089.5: 0.99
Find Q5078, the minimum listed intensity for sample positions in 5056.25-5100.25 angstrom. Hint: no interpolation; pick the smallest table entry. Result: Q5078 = 8.425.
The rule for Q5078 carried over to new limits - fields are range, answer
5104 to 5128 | 8.628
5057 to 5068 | 9.027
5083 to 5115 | 8.581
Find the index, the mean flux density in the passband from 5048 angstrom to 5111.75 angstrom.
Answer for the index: 9.06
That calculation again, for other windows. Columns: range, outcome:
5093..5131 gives 8.99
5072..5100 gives 9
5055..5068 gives 9.25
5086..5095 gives 9.28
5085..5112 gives 9.05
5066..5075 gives 9.19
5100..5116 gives 9.01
